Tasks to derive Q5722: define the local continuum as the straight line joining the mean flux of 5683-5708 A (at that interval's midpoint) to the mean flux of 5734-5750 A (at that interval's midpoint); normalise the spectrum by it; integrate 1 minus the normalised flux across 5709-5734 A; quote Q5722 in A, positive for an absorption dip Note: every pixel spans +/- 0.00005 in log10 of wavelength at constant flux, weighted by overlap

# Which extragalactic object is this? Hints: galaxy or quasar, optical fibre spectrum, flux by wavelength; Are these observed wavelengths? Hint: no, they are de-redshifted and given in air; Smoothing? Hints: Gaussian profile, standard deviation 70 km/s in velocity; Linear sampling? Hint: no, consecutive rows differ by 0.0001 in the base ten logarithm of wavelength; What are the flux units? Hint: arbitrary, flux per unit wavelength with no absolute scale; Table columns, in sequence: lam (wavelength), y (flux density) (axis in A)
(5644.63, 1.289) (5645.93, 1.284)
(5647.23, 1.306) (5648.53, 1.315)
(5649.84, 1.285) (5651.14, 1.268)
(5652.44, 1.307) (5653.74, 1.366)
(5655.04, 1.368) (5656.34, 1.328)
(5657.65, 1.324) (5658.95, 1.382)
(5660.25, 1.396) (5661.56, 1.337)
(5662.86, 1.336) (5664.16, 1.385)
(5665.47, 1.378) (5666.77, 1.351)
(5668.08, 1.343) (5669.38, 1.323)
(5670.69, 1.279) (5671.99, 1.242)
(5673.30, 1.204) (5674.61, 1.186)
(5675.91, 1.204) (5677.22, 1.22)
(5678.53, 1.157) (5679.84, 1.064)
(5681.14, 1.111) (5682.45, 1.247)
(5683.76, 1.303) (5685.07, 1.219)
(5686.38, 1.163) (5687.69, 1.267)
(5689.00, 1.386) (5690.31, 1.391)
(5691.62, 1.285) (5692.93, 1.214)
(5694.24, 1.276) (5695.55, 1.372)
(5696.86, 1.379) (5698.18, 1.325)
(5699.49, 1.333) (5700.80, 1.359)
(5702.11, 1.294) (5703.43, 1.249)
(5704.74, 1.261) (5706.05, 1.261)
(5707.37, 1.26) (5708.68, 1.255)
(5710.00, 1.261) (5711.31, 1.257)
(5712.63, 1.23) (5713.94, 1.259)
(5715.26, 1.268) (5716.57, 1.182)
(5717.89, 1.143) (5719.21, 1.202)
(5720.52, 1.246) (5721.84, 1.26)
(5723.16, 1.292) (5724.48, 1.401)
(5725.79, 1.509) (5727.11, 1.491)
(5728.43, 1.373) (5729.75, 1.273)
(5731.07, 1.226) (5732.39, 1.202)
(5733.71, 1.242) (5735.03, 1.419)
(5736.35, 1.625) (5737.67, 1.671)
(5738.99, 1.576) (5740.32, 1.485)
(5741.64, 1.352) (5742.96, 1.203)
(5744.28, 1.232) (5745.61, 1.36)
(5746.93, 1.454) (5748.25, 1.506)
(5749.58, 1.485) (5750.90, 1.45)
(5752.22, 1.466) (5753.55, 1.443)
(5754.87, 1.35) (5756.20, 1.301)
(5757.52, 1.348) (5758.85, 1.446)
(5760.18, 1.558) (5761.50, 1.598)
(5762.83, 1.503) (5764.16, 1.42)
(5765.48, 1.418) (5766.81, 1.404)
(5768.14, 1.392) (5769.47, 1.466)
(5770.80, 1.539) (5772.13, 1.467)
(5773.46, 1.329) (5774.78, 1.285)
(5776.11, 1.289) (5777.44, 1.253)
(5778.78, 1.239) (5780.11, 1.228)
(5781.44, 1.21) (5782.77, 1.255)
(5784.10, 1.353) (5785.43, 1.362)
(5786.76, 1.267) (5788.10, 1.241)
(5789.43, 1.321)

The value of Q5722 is 1.8 A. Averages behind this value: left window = 1.29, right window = 1.44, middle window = 1.28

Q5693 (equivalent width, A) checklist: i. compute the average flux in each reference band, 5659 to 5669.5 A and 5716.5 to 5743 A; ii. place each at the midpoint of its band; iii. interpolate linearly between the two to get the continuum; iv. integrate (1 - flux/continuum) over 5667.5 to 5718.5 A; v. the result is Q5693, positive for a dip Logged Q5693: 3.8 A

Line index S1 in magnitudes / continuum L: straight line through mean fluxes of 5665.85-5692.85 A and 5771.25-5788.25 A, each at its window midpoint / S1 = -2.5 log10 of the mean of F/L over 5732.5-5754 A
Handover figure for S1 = -0.122 mag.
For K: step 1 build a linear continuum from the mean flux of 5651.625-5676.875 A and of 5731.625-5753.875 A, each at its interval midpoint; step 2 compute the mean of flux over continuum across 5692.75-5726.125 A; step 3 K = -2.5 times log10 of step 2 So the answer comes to 0.08 mag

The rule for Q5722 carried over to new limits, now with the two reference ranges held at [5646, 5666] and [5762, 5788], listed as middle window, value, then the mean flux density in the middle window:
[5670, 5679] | 0.8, 1.21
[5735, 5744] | -0.8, 1.47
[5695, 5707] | 0.3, 1.31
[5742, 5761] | -0.8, 1.4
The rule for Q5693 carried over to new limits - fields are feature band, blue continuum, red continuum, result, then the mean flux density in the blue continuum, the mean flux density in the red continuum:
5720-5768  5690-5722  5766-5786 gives -3.6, 1.27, 1.34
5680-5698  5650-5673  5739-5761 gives 1.1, 1.33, 1.41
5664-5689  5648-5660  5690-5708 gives 1.3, 1.33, 1.3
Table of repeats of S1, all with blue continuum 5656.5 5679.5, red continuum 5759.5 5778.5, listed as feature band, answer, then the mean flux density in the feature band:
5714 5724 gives 0.10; 1.23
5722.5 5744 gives -0.01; 1.39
